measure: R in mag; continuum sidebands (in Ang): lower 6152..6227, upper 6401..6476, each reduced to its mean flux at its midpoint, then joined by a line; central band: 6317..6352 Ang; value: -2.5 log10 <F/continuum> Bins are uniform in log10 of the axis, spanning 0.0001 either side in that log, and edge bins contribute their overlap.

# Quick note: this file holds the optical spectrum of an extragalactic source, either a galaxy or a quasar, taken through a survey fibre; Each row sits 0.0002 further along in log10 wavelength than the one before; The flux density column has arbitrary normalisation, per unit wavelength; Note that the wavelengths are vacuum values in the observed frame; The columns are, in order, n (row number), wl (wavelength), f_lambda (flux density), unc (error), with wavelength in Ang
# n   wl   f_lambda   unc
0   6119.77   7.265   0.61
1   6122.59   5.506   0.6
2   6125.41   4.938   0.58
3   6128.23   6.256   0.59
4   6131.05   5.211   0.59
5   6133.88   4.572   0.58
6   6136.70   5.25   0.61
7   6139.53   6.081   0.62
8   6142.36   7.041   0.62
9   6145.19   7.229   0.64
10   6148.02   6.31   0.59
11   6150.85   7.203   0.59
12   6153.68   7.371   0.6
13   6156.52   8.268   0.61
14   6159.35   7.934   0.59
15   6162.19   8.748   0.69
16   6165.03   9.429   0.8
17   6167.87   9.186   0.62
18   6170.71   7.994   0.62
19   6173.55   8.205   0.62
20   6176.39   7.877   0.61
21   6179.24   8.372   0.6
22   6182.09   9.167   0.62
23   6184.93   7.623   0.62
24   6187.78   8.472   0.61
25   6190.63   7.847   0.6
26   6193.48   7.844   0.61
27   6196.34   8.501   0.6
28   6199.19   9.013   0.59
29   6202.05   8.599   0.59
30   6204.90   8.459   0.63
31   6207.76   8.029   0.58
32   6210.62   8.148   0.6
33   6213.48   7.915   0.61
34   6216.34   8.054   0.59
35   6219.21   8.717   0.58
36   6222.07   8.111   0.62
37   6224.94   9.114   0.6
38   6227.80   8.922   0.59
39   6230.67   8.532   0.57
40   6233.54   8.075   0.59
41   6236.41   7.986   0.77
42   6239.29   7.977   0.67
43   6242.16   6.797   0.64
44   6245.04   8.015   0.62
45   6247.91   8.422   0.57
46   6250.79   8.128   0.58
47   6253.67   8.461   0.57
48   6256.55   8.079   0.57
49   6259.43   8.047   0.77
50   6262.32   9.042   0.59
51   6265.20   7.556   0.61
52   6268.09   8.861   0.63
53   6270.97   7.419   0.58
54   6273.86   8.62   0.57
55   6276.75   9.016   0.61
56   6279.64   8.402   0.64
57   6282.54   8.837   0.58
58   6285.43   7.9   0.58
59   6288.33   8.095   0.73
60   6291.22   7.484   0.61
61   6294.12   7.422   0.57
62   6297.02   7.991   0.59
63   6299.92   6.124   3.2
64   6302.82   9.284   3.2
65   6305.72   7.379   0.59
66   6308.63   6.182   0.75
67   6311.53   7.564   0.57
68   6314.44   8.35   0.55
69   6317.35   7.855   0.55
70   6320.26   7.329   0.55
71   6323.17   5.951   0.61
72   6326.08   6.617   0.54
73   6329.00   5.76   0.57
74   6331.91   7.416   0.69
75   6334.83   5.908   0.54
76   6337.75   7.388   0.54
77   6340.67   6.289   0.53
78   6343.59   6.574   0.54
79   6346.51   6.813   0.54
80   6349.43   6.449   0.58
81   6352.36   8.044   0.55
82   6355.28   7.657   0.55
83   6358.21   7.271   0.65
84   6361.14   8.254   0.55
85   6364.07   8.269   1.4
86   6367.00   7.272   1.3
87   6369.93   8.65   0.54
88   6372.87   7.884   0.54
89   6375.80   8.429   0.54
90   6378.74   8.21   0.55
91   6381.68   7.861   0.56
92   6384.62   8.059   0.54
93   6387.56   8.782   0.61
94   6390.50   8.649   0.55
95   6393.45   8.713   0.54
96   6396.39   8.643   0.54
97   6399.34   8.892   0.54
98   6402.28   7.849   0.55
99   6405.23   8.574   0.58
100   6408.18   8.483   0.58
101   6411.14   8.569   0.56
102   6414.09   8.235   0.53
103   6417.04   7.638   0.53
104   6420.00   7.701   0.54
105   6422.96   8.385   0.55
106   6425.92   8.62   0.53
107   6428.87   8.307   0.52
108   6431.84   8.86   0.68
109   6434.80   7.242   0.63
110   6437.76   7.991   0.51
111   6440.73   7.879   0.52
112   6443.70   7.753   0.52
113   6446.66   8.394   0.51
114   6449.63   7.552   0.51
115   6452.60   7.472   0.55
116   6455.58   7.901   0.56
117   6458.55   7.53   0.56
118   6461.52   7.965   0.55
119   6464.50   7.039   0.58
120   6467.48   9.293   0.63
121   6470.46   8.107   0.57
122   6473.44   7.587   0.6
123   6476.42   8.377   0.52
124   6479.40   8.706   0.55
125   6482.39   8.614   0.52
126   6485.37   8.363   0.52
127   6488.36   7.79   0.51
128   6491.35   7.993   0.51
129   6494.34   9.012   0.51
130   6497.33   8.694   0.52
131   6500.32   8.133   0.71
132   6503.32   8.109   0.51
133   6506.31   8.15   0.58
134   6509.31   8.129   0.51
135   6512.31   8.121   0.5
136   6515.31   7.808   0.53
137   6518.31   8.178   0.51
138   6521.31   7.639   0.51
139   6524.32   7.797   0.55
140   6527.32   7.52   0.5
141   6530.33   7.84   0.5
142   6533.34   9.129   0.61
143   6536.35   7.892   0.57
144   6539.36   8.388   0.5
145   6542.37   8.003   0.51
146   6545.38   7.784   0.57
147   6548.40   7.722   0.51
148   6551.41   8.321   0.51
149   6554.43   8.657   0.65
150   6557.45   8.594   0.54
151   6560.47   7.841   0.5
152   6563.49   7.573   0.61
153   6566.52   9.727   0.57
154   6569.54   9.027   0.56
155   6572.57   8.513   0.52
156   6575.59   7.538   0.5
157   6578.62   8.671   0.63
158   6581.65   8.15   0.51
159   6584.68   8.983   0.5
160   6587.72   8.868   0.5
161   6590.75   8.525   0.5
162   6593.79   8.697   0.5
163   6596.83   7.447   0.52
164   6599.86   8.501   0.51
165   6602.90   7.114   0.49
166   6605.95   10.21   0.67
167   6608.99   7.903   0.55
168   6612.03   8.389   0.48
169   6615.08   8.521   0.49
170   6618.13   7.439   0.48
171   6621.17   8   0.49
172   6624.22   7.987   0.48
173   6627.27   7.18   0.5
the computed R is 0.22 mag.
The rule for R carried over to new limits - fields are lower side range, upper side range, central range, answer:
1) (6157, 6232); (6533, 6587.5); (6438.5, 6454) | 0.07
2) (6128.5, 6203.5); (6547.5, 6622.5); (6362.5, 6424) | -0.03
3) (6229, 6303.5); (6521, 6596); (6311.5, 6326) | 0.11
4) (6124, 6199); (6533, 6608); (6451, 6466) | 0.08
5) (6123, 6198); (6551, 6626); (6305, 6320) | 0.04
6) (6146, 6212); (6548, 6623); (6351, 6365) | 0.05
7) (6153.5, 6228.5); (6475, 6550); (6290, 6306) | 0.09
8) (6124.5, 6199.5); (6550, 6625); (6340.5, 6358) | 0.12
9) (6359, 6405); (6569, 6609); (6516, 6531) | 0.08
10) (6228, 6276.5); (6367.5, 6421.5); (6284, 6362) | 0.14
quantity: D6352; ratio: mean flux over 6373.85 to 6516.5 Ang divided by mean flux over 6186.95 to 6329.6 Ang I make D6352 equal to 1.0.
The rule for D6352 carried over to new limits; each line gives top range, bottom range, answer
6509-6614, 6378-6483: 1.01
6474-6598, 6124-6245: 1.07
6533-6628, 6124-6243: 1.07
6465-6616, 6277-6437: 1.06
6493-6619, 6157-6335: 1.03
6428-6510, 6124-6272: 1.03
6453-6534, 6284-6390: 1.08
